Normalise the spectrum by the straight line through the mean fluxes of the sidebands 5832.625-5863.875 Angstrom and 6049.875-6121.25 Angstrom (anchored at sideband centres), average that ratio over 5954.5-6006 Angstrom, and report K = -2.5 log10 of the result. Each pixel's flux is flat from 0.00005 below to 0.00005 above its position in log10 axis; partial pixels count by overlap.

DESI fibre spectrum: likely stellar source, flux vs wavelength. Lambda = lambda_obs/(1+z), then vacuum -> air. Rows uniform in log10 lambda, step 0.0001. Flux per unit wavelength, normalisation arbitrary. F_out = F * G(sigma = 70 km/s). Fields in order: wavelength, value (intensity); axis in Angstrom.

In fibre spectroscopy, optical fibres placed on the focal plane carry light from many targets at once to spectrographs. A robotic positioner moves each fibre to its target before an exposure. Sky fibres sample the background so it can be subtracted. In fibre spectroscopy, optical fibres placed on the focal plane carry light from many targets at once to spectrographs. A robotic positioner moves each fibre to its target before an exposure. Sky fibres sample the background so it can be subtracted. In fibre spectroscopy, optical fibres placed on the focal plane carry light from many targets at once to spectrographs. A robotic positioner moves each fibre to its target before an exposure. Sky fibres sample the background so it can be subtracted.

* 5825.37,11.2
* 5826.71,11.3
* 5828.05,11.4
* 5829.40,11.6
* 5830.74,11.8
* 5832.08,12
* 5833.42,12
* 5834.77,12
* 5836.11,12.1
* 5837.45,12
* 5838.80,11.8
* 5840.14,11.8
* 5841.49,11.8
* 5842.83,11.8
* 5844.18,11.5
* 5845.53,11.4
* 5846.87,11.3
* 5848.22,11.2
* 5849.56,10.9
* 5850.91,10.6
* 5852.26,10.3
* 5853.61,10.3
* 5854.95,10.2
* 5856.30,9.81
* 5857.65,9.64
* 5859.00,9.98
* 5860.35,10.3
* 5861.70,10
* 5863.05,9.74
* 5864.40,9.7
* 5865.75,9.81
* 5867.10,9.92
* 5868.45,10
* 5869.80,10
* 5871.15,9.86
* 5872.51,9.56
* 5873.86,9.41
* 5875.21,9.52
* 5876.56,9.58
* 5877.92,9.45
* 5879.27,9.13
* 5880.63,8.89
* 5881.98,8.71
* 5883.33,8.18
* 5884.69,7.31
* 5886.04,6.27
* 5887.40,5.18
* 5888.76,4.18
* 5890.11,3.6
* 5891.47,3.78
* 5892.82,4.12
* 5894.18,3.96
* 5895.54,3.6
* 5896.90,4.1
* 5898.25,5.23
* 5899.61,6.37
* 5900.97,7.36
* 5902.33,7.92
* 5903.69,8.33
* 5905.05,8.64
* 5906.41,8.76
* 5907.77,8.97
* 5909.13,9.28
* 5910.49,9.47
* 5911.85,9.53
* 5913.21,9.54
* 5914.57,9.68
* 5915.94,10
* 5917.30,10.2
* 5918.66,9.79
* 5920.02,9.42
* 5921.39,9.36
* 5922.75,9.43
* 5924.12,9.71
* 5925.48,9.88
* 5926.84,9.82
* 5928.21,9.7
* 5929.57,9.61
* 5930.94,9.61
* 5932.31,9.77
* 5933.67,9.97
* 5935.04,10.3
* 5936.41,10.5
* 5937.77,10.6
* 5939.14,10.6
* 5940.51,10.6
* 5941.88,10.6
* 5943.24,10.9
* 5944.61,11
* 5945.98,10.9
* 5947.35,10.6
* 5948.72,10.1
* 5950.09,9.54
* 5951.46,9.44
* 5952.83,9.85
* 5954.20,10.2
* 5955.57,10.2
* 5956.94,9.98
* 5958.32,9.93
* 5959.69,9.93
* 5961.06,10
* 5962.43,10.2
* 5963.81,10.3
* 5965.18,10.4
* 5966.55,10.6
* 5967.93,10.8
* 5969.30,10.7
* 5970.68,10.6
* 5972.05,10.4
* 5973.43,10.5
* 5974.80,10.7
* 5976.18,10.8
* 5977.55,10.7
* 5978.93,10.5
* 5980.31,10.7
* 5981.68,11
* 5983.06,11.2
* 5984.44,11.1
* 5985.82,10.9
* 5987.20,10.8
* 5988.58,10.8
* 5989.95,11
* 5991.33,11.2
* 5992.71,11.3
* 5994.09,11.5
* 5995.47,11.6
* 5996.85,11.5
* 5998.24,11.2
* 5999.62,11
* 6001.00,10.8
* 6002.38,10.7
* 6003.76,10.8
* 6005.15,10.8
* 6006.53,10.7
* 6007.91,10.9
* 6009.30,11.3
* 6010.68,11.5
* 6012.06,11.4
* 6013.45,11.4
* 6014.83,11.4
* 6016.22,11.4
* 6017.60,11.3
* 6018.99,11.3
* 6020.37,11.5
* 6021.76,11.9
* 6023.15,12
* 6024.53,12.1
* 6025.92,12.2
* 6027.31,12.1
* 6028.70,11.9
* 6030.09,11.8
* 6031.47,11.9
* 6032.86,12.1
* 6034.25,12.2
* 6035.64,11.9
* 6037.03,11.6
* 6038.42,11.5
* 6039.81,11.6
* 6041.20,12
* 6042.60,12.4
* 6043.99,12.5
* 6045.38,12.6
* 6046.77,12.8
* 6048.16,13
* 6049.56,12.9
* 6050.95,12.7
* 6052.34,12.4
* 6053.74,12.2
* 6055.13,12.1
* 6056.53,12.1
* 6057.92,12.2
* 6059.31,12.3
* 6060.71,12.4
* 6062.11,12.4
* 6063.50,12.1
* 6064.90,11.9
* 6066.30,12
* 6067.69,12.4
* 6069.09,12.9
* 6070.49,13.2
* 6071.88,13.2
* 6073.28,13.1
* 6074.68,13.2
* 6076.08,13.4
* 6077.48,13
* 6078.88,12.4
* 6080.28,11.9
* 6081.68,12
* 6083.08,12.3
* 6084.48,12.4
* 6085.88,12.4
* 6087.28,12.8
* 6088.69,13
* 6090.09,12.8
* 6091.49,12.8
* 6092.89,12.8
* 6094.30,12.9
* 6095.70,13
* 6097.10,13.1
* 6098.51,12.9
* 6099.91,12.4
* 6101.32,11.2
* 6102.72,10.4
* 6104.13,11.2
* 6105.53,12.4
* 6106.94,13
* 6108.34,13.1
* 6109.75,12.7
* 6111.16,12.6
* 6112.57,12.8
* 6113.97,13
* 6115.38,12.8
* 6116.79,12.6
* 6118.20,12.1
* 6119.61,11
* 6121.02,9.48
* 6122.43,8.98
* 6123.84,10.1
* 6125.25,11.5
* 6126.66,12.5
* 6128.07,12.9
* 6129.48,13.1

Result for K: 0.10 mag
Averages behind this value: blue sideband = 11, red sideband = 12.4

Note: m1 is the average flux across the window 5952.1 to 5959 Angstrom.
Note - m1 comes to 10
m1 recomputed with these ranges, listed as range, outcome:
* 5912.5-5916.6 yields 9.73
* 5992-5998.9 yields 11.4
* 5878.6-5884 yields 8.73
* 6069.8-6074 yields 13.2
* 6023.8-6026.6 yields 12.2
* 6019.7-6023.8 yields 11.8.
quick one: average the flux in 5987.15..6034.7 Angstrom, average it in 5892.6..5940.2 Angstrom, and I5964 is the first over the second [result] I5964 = 1.31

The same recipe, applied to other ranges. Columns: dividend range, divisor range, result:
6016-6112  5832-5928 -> 1.35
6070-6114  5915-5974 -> 1.24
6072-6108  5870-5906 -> 1.77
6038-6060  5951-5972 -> 1.21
